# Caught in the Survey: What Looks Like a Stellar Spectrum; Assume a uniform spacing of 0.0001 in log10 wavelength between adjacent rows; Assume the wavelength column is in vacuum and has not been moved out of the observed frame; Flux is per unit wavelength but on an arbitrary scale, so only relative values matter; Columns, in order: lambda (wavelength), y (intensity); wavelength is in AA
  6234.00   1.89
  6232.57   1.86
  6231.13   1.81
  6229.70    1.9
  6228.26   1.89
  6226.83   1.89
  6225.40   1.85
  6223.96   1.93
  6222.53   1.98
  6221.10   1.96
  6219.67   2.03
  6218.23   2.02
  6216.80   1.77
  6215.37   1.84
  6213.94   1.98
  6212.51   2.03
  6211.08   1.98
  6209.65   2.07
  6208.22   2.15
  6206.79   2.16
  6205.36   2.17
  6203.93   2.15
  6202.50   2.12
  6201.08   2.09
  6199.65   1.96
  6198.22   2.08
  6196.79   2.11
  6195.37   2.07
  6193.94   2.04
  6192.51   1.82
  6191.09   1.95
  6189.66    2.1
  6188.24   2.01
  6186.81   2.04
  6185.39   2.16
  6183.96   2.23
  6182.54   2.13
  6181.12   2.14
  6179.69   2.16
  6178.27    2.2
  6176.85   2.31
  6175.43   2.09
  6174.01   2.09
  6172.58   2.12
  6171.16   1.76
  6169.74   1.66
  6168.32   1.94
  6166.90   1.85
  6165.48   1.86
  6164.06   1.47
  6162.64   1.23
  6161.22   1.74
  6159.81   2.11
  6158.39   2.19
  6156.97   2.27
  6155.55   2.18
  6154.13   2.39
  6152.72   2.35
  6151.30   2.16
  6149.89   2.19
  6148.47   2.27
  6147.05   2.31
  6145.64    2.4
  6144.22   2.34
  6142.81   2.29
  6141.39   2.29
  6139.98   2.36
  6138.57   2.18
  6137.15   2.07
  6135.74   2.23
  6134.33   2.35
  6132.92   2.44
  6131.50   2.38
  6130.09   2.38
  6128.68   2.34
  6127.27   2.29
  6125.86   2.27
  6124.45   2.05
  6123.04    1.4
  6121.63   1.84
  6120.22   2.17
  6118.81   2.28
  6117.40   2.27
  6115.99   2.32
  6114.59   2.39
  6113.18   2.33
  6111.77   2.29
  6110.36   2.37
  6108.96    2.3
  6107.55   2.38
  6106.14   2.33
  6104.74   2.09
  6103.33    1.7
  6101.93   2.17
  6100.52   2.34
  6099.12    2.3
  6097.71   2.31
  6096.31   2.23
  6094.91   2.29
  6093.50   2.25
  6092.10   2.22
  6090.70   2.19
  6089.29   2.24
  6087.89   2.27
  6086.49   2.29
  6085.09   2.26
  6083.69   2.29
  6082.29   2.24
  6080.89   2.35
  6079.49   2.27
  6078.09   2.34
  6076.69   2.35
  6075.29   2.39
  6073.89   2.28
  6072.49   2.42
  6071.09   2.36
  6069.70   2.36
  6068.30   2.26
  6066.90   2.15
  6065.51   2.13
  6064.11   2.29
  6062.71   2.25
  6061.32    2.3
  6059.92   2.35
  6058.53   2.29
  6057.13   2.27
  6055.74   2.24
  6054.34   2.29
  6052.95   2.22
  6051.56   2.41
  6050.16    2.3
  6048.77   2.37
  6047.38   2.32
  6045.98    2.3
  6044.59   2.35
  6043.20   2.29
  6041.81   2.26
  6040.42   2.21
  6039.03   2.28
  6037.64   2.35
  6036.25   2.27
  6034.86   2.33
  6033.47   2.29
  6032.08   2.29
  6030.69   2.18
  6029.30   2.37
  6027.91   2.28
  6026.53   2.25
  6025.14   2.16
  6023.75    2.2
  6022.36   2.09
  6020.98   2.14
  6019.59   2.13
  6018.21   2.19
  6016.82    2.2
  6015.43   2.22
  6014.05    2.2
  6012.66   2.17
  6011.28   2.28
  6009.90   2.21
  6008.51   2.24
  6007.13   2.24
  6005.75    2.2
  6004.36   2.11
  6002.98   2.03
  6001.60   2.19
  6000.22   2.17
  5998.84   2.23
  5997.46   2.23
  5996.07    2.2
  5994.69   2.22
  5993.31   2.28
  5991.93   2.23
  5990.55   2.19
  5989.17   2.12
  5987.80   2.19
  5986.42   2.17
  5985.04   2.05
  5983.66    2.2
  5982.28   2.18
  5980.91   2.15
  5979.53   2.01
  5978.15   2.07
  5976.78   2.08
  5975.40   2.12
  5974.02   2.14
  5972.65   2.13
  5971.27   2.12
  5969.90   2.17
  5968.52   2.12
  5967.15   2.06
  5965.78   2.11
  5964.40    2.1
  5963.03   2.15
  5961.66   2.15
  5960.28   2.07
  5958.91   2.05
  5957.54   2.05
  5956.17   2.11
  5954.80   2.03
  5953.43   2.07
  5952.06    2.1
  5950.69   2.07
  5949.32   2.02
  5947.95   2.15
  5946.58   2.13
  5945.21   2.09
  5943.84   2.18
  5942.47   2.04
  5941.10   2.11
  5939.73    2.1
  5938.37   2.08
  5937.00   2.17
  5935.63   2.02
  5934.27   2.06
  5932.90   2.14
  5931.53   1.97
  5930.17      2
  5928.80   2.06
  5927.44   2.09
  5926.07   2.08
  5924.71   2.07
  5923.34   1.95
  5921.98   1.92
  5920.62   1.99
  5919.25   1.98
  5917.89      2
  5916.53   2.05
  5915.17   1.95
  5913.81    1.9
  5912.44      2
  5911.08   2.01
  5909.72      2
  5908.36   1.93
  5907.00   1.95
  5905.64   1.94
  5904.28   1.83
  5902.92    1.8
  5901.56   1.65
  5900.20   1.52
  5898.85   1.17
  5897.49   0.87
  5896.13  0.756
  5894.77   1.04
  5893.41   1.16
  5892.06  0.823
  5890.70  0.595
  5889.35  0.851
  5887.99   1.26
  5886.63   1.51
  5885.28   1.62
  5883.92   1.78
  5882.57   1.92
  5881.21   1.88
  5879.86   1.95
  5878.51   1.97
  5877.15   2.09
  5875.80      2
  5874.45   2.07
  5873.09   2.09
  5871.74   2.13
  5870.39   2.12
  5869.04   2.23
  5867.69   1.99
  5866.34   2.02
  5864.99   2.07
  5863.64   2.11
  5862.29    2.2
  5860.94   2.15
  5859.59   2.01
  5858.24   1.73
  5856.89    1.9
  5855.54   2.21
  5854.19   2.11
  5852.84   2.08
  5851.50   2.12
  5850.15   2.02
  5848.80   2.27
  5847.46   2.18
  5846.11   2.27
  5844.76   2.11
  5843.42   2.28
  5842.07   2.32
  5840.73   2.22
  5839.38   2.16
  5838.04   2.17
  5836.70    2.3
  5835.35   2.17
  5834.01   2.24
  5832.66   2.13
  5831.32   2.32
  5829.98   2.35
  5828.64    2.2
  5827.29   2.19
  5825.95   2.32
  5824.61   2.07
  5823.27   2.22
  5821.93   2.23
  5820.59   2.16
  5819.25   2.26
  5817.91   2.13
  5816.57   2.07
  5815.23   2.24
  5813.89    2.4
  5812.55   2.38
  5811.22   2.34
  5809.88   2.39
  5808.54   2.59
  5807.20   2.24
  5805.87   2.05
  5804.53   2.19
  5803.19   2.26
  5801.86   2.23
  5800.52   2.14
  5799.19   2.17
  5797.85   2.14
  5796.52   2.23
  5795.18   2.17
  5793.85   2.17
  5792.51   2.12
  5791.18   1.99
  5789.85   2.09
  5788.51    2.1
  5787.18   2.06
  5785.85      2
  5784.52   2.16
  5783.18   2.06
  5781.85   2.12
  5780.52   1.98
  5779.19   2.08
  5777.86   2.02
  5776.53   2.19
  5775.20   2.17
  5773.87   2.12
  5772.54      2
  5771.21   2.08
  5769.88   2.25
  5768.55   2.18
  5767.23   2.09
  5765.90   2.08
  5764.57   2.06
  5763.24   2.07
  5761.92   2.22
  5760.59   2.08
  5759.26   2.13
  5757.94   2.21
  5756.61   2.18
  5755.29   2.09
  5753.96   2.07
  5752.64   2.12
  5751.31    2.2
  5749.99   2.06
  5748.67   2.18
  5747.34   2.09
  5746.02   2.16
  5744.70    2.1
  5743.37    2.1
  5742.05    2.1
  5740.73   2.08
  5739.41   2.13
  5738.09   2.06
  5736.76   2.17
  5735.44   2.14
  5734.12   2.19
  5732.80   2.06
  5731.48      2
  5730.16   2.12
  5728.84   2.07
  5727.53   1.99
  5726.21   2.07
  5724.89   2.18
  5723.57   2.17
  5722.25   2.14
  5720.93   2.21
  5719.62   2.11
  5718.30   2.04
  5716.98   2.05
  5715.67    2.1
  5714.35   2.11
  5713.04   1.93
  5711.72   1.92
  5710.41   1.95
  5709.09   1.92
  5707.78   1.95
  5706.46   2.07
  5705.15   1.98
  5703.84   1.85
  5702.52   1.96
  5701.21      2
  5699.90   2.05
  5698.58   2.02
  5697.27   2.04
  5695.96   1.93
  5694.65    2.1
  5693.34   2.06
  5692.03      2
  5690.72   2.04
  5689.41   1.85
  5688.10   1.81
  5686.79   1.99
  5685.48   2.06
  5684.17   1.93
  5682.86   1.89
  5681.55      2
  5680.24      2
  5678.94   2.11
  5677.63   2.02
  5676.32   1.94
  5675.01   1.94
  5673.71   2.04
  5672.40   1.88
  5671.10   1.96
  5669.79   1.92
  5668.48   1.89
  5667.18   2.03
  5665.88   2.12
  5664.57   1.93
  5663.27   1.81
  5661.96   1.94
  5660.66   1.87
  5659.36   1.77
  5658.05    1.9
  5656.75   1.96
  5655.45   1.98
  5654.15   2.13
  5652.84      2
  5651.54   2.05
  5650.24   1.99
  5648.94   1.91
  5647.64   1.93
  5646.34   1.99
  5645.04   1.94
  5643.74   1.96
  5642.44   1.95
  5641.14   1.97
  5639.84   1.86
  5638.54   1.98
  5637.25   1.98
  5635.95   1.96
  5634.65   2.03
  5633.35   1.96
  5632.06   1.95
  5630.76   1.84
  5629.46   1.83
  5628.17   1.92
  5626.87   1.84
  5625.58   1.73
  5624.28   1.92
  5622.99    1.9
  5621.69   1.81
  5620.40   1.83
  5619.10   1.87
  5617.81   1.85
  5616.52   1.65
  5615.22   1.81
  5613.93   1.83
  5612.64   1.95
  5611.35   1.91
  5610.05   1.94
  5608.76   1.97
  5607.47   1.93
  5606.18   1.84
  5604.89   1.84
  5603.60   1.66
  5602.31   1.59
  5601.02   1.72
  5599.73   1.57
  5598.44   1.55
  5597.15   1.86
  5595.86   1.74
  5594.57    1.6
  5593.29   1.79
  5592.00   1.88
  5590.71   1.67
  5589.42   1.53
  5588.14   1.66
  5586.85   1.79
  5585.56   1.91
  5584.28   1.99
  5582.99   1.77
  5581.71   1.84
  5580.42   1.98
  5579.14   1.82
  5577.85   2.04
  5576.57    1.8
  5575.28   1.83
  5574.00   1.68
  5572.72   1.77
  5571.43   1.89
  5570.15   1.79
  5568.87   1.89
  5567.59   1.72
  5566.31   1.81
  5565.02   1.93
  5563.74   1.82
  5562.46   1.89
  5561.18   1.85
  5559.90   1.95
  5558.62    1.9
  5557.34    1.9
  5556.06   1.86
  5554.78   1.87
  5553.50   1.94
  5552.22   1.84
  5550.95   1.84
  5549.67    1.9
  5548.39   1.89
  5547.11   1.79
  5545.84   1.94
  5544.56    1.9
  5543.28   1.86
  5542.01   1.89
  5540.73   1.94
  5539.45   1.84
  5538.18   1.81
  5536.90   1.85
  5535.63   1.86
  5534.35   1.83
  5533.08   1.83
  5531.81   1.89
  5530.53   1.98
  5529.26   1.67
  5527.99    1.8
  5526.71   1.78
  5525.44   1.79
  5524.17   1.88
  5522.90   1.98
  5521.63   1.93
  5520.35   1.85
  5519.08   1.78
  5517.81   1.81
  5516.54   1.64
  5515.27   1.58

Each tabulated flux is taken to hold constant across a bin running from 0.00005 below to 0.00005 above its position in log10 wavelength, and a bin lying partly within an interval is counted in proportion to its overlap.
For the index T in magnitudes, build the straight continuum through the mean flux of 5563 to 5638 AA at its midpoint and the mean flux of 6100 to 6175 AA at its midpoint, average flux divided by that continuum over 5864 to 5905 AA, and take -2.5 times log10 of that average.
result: 0.219 mag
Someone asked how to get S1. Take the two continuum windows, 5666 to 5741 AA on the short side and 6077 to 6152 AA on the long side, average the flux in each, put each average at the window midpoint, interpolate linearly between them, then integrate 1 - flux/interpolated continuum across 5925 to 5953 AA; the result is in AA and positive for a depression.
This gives 0.9 AA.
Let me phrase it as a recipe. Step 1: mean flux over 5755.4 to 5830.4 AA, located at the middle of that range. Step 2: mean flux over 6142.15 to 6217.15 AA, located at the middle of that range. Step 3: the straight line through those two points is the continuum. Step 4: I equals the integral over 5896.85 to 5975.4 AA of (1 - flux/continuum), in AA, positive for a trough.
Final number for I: 4.8 AA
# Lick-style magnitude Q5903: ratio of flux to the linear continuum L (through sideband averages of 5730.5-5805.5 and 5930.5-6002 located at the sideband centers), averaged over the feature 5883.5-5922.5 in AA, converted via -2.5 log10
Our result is 0.320 mag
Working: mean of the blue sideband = 2.12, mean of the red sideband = 2.12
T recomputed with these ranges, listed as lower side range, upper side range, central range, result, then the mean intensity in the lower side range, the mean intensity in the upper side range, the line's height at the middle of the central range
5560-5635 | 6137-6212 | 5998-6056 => -0.11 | 1.82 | 2.09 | 2.02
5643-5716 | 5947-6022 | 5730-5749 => -0.06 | 1.97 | 2.14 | 2.01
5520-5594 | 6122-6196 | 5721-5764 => -0.10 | 1.85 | 2.11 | 1.93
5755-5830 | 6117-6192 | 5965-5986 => 0.01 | 2.17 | 2.12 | 2.14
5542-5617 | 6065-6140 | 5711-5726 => -0.08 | 1.82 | 2.25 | 1.94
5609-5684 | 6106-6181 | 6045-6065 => -0.09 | 1.93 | 2.15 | 2.11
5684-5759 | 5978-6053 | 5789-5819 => -0.06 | 2.06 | 2.22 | 2.1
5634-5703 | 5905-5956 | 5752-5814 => -0.08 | 1.97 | 2.04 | 2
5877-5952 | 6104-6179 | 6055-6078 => -0.13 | 1.81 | 2.15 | 2.04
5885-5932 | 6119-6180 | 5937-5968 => -0.20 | 1.67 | 2.12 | 1.75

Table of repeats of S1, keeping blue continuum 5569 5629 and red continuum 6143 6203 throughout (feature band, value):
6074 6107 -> -3.6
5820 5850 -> -4.8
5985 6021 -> -3.6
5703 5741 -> -4.0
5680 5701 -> -1.6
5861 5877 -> -1.4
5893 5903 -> 3.7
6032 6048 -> -2.3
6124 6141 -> -1.9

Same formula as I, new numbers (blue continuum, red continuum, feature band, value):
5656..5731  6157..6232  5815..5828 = -1.26 AA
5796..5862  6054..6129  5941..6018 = 2.85 AA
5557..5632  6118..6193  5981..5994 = -0.99 AA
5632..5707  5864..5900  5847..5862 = -3.70 AA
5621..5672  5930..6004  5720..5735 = -0.98 AA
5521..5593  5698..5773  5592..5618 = 1.76 AA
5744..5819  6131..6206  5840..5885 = 1.42 AA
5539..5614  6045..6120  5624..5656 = -1.00 AA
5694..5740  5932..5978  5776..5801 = -0.47 AA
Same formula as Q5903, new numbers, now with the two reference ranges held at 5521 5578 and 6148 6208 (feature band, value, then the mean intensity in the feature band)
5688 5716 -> -0.05 mag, 1.99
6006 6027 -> -0.10 mag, 2.19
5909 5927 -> -0.01 mag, 1.99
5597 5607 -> 0.11 mag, 1.7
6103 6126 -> -0.07 mag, 2.17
